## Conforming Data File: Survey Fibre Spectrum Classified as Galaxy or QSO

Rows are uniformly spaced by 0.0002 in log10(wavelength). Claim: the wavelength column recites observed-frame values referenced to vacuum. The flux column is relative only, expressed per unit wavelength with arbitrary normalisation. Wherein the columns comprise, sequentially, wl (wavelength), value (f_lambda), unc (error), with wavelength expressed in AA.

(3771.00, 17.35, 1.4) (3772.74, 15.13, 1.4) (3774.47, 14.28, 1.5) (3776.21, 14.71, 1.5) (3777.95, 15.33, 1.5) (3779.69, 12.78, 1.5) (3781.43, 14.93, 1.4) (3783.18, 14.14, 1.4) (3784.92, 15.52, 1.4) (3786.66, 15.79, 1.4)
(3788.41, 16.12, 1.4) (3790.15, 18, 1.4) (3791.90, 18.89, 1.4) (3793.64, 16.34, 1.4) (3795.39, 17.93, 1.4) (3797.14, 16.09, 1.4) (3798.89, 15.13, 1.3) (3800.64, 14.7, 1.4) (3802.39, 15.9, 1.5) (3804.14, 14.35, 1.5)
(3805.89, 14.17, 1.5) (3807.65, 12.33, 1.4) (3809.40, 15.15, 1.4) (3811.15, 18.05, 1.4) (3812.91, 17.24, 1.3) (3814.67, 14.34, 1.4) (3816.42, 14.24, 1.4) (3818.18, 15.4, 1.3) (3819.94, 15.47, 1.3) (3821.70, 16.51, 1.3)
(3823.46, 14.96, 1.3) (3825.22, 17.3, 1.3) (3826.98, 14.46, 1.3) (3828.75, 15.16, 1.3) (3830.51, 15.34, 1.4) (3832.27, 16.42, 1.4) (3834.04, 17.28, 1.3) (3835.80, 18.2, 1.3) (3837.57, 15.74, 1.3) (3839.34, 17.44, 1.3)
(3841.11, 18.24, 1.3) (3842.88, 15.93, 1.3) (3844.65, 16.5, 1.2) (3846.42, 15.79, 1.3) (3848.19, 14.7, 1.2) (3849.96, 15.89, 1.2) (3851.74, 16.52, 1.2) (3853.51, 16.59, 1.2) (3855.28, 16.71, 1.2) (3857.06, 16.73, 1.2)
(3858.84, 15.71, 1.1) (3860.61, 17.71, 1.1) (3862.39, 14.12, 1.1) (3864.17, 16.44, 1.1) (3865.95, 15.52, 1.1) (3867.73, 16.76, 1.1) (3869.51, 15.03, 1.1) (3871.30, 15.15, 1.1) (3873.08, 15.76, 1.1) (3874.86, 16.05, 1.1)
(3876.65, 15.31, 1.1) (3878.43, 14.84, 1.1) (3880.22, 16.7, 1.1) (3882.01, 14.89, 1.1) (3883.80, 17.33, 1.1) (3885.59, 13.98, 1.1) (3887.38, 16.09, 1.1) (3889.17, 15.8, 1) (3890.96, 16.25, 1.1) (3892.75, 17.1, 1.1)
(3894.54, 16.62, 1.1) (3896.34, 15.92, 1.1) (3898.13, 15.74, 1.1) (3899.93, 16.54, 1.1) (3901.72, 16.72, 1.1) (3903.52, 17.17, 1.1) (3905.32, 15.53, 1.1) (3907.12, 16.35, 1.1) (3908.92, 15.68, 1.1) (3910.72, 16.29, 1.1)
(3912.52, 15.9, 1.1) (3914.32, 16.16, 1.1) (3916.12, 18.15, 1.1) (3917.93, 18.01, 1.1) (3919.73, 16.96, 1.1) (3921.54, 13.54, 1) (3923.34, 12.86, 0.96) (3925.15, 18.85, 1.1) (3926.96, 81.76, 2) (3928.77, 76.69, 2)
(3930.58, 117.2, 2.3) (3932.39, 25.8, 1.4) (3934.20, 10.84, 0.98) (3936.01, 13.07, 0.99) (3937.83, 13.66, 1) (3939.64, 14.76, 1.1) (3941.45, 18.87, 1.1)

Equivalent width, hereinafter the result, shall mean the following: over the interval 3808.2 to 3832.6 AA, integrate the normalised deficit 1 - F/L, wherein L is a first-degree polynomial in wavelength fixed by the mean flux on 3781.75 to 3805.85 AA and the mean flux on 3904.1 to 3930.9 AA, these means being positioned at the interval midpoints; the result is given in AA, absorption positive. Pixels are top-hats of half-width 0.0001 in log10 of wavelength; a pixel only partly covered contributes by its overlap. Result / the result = 4.10 AA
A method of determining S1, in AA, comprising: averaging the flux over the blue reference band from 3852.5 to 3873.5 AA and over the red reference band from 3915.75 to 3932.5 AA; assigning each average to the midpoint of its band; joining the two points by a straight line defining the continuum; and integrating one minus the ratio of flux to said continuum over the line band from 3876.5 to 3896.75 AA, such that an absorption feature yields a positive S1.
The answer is 7.7 AA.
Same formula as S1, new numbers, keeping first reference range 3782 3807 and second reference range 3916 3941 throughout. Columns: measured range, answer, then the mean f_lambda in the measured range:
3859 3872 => 4.66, 15.8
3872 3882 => 4.01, 15.6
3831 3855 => 5.83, 16.5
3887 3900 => 5.50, 16.2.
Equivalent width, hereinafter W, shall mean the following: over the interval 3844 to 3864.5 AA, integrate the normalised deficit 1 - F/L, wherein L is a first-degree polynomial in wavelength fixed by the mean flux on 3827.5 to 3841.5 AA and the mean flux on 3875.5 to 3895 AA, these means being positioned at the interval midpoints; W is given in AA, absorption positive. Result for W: 0.28 AA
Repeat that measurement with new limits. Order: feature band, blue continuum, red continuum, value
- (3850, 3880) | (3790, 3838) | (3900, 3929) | 5.2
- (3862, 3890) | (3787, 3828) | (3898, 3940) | 8.1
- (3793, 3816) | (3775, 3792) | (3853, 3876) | 0.2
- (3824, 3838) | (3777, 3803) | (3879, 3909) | -0.2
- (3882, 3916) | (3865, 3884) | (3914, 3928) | 7.3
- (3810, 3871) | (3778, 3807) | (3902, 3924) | -1.1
